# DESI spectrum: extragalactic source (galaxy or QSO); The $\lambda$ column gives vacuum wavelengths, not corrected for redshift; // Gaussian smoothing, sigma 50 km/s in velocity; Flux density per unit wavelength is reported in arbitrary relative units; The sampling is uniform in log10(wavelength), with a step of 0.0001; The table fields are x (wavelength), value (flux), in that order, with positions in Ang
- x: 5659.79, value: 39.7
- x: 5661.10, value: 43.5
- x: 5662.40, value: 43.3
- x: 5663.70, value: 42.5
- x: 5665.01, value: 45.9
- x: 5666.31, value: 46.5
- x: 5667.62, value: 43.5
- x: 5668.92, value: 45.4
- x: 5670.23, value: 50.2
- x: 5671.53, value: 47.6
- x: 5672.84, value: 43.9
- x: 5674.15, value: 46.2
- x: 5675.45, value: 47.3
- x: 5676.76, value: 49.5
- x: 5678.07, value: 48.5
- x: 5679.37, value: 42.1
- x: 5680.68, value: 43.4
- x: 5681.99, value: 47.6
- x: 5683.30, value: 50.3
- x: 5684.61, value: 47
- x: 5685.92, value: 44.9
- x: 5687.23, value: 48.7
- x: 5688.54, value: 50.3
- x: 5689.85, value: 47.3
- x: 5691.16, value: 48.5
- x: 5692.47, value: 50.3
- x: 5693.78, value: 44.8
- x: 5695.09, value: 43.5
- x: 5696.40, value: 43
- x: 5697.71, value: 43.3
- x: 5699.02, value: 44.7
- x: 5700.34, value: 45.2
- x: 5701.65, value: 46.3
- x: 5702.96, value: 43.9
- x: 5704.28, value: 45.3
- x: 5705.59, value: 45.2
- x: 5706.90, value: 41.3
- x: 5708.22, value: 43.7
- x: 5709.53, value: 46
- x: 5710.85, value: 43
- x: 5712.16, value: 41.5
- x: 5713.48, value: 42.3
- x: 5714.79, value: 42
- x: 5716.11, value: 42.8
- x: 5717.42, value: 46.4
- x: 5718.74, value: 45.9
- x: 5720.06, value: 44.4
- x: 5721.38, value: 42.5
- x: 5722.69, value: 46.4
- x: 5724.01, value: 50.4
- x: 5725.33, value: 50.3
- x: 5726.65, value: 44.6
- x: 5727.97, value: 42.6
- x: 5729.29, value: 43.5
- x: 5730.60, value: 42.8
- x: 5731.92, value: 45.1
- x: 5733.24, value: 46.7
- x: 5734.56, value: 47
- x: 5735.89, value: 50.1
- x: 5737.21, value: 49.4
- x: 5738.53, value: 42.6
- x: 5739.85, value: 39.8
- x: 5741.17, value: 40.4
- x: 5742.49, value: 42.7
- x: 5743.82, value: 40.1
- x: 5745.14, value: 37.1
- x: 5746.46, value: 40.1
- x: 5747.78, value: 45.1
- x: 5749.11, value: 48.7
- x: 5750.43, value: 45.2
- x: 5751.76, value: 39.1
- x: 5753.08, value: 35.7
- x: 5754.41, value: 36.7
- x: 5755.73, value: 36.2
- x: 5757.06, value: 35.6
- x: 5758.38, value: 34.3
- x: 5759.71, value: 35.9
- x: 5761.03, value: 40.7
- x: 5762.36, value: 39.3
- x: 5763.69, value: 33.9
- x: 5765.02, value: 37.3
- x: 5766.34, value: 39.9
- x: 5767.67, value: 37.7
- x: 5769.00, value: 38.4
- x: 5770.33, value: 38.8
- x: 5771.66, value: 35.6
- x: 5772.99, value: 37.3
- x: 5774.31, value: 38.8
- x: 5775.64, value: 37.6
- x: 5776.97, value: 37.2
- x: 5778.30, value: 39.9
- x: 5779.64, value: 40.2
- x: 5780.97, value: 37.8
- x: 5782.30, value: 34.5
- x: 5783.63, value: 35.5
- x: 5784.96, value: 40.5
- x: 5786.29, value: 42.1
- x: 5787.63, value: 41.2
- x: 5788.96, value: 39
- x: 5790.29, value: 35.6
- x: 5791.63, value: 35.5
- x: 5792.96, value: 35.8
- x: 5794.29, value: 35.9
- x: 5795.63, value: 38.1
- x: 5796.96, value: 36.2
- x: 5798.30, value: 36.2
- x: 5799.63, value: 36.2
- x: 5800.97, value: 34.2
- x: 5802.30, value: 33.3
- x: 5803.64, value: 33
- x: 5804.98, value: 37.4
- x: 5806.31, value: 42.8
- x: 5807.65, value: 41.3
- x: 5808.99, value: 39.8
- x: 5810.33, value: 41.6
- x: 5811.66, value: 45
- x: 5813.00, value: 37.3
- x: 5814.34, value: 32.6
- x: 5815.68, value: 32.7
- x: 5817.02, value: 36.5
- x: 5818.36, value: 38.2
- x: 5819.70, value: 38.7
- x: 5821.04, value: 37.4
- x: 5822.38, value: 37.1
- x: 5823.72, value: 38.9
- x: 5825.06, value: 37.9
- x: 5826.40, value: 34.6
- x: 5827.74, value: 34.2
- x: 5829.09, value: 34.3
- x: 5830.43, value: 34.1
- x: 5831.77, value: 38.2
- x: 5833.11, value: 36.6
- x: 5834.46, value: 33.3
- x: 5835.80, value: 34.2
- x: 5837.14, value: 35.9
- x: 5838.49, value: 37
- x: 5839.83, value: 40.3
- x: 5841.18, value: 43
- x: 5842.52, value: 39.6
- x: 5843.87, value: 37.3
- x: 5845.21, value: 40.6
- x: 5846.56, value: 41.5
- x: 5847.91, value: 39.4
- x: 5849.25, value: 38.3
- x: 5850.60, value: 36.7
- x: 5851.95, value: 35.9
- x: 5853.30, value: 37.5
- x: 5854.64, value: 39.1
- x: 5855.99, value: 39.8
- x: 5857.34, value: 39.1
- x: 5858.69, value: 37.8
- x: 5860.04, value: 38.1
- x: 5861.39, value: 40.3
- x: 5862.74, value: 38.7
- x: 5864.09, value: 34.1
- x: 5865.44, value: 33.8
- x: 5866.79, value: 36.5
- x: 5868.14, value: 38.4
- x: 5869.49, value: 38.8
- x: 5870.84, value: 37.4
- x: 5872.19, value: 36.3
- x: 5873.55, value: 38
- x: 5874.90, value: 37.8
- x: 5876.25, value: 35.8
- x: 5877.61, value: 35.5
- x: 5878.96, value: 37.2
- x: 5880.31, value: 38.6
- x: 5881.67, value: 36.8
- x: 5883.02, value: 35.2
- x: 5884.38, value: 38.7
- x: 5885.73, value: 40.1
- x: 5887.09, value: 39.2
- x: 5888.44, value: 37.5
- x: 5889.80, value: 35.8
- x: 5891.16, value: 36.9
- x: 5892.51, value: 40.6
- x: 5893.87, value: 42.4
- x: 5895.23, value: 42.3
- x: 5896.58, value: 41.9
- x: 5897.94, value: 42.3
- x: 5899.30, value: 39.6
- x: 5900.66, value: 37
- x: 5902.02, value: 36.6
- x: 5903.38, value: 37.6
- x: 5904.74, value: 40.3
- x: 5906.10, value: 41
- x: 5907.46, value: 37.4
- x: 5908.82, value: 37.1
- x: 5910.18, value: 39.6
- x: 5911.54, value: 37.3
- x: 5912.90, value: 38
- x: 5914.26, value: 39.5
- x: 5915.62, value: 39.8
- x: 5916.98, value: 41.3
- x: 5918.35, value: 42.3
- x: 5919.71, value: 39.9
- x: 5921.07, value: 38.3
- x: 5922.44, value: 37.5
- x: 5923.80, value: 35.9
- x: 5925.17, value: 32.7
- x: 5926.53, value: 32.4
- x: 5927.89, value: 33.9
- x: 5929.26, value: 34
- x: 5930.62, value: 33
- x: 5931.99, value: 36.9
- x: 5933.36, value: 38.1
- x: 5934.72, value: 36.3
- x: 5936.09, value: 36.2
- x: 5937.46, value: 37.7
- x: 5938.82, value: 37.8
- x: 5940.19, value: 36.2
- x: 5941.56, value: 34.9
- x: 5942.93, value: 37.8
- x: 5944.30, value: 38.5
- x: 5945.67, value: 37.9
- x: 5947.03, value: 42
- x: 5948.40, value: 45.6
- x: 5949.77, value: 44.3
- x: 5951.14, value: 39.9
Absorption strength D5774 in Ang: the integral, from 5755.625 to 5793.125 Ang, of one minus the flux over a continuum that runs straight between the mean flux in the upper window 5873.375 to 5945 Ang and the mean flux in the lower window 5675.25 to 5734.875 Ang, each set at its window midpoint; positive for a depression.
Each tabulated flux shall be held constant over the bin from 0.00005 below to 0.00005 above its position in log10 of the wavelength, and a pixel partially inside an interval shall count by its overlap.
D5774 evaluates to 4.5 Ang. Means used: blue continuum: 45.5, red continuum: 37.8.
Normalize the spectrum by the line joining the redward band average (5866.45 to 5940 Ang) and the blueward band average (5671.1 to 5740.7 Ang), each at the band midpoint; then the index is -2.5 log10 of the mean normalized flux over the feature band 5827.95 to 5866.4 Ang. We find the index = 0.07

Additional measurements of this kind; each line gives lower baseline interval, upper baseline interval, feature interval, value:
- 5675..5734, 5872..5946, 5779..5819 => 0.12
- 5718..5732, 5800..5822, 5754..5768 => 0.14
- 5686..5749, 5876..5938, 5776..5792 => 0.11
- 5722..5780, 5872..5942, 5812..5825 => 0.08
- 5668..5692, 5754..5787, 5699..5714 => 0.01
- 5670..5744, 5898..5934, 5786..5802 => 0.14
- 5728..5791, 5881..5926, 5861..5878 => 0.06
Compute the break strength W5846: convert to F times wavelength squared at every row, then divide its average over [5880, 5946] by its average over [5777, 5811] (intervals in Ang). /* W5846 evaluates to 1.05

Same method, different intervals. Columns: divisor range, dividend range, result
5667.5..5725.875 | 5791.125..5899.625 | 0.87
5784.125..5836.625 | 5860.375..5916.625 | 1.06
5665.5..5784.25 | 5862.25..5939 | 0.93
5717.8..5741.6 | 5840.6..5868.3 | 0.88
